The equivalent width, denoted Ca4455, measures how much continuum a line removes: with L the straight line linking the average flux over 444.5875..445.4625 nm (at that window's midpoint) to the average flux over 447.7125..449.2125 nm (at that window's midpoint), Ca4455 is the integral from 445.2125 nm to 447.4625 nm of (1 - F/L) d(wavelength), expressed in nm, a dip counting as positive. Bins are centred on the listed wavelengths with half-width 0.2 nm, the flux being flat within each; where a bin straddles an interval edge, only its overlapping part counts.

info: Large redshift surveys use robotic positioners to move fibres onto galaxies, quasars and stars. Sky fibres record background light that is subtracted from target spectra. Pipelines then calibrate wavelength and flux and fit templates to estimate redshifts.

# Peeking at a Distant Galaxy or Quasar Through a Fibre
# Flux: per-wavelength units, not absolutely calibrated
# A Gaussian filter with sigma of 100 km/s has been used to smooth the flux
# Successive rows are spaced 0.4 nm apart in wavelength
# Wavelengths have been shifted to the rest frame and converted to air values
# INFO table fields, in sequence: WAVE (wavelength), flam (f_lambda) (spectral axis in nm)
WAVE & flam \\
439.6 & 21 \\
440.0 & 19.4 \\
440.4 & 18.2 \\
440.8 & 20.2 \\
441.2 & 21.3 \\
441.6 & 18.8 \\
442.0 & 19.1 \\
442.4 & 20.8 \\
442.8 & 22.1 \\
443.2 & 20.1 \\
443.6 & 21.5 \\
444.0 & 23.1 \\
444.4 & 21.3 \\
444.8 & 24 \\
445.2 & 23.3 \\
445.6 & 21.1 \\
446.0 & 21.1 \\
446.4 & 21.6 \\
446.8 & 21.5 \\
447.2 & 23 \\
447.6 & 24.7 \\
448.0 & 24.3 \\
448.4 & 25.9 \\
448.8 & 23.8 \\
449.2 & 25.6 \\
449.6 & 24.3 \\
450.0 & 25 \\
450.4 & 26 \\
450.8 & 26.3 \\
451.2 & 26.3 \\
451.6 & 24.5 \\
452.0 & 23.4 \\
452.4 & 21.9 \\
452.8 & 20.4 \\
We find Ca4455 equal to 0.19 nm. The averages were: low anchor 23.4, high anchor 24.8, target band 21.9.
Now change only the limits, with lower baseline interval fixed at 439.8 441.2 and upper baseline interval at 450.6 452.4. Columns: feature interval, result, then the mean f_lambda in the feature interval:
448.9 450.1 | -0.053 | 24.9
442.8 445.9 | -0.094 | 22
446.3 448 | -0.018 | 23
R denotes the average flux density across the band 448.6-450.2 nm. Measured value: 24.7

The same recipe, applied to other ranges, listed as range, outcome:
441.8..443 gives 20.7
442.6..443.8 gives 21.2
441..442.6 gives 20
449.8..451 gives 25.8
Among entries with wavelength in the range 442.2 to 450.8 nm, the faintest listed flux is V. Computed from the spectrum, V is 20.1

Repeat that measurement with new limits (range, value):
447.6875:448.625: 24.3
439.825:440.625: 18.2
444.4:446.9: 21.1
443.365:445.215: 21.3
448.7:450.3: 23.8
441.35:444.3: 18.8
